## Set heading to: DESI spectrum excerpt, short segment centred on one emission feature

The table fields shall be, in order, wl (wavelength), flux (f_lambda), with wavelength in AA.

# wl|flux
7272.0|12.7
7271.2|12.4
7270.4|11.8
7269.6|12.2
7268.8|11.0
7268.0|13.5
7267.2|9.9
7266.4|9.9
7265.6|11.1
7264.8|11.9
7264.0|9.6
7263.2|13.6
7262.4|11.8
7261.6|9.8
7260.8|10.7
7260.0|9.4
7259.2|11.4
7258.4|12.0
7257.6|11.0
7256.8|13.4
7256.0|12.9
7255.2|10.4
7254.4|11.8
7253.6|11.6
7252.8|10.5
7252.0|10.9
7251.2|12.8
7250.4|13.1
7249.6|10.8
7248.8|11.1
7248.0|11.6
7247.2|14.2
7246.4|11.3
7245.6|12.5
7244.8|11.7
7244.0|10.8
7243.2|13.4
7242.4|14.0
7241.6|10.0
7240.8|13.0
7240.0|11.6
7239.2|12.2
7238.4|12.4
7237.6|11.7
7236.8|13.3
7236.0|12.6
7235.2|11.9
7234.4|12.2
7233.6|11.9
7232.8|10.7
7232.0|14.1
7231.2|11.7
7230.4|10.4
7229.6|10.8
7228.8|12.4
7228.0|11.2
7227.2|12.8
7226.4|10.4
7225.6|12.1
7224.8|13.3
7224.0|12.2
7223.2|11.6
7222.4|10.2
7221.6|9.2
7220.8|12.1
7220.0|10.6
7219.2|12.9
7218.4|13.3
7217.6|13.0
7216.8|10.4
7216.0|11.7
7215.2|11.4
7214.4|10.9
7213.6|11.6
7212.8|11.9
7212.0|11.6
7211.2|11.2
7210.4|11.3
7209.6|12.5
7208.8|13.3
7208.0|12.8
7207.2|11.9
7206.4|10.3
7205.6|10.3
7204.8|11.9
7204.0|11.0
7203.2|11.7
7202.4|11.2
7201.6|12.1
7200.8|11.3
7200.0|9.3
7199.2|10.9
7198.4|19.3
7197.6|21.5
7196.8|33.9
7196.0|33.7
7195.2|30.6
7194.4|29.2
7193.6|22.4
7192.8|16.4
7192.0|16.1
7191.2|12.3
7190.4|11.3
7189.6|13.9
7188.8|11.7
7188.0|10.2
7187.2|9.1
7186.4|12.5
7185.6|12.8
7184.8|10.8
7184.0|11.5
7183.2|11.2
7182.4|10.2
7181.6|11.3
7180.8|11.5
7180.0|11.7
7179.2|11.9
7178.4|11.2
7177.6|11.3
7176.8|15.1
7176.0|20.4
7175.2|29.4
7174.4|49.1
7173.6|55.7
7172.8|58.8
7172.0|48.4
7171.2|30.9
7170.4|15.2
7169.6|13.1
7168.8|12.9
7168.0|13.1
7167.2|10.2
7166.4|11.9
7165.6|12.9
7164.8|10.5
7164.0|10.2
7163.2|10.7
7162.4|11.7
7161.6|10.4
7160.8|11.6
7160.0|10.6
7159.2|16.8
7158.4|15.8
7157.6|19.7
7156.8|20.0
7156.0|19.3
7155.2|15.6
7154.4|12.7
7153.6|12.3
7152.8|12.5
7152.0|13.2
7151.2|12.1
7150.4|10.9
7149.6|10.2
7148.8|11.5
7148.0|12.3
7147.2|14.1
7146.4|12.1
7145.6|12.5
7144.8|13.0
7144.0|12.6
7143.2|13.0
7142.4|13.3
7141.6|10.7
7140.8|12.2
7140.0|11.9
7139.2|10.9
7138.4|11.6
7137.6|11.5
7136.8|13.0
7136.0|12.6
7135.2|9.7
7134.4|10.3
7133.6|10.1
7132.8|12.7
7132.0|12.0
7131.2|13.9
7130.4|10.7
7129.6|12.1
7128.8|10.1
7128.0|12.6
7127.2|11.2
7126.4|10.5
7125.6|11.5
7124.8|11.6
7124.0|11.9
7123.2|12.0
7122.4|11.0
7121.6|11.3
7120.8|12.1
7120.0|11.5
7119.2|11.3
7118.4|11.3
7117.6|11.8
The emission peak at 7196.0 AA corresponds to [N II]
